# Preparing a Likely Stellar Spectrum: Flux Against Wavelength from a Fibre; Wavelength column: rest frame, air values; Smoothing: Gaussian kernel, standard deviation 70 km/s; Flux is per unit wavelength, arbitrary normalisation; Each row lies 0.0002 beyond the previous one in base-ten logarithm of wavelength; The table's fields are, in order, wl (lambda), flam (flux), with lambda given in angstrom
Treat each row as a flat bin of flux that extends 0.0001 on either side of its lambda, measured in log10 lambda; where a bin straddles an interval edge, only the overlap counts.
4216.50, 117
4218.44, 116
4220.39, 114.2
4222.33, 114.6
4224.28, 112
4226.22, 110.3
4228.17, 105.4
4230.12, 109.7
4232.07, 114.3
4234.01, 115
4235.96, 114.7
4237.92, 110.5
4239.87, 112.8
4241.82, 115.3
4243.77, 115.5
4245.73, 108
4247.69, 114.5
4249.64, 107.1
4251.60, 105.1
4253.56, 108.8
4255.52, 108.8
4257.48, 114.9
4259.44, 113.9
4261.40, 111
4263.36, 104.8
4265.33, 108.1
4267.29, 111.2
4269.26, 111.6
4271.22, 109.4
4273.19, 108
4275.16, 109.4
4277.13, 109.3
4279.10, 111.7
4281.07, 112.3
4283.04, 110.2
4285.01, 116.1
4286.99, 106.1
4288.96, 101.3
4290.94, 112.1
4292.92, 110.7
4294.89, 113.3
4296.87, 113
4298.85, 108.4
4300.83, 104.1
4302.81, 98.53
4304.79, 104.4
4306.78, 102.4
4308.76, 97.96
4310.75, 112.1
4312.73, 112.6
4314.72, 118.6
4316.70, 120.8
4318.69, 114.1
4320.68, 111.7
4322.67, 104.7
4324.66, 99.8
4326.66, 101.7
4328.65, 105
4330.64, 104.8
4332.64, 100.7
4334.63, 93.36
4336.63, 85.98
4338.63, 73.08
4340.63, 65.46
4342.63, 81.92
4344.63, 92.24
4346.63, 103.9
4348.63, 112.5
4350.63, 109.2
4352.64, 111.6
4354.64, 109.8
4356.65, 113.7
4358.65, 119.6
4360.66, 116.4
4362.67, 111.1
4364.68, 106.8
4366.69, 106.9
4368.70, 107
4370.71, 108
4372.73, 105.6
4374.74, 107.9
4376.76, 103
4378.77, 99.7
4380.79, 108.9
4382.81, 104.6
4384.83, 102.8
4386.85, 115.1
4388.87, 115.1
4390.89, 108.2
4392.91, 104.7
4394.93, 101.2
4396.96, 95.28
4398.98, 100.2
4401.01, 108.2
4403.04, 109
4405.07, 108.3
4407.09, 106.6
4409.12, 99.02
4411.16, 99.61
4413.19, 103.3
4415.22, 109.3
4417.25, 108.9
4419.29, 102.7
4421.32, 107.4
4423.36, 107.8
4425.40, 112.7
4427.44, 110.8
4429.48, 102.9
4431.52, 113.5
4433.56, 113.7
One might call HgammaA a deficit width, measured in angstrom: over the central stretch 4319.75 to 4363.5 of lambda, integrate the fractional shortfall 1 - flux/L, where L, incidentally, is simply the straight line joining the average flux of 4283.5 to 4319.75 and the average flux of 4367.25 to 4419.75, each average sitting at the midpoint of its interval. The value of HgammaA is 2.59 angstrom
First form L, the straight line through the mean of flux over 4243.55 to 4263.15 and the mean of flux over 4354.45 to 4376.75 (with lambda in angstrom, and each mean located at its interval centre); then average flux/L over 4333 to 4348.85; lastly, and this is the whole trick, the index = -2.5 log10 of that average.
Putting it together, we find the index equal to 0.24 mag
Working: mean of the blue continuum 110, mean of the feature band 87.9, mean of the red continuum 110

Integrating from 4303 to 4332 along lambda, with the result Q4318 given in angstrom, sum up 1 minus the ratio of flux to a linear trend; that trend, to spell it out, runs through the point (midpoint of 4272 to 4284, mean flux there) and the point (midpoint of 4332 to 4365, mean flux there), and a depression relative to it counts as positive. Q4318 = -0.8 angstrom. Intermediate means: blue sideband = 110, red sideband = 100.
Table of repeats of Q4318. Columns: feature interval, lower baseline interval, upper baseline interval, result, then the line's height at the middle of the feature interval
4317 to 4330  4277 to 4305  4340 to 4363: -0.1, 106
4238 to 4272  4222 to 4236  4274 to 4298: 0.2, 111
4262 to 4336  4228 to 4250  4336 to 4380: -0.3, 107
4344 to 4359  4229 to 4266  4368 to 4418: -0.3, 107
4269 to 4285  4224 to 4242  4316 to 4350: -0.7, 106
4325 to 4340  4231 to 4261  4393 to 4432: 2.0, 109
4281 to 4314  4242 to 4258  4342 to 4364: 0.4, 109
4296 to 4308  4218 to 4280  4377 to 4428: 0.5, 109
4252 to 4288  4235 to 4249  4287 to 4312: -0.1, 110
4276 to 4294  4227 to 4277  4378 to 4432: 0.0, 110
